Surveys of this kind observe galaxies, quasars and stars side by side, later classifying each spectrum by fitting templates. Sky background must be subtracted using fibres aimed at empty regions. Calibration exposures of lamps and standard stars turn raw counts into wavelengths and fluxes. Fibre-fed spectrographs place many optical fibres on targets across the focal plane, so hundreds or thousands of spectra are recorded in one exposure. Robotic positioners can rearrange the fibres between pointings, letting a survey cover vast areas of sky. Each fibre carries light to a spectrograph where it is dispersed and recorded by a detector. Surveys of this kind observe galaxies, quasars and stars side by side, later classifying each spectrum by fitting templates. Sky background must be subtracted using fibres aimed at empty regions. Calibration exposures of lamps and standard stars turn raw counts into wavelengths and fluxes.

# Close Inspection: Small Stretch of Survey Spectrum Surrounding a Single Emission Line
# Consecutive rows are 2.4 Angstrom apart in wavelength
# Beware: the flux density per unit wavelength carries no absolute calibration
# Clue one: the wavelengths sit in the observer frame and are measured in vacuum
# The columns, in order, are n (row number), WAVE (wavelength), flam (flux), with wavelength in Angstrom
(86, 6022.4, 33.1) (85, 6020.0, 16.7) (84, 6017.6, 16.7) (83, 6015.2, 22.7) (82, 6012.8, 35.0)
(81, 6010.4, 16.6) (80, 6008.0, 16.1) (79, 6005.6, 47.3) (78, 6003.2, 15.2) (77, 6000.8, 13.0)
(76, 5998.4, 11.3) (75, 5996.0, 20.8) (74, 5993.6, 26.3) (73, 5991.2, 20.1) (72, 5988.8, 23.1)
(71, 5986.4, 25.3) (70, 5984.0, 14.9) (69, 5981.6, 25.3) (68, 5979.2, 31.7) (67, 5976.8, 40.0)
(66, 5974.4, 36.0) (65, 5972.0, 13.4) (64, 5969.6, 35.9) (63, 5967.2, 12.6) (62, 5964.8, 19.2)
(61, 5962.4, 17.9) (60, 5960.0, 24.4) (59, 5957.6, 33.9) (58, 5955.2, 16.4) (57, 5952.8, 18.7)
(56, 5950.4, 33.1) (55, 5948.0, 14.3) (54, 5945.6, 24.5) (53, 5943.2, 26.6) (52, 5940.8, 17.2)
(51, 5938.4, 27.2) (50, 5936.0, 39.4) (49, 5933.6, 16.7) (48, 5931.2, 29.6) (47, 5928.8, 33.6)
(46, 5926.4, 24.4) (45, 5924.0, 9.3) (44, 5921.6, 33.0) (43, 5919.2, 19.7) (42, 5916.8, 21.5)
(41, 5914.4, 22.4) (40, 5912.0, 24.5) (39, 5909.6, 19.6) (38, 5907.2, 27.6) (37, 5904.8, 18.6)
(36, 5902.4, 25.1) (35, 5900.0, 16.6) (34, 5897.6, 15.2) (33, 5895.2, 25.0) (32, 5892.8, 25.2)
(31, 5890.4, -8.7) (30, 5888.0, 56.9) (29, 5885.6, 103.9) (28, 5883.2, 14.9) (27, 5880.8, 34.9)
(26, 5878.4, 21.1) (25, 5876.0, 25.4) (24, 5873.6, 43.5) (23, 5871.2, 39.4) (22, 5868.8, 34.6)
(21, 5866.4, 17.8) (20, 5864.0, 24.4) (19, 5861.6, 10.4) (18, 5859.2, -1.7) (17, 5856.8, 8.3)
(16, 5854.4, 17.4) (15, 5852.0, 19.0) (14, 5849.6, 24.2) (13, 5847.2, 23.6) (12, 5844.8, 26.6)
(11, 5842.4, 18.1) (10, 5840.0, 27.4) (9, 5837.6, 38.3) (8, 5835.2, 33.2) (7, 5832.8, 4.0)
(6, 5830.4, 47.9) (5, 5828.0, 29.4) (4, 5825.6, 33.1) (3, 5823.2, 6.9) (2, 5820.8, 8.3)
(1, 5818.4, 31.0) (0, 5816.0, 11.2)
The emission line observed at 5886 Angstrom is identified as [O III]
